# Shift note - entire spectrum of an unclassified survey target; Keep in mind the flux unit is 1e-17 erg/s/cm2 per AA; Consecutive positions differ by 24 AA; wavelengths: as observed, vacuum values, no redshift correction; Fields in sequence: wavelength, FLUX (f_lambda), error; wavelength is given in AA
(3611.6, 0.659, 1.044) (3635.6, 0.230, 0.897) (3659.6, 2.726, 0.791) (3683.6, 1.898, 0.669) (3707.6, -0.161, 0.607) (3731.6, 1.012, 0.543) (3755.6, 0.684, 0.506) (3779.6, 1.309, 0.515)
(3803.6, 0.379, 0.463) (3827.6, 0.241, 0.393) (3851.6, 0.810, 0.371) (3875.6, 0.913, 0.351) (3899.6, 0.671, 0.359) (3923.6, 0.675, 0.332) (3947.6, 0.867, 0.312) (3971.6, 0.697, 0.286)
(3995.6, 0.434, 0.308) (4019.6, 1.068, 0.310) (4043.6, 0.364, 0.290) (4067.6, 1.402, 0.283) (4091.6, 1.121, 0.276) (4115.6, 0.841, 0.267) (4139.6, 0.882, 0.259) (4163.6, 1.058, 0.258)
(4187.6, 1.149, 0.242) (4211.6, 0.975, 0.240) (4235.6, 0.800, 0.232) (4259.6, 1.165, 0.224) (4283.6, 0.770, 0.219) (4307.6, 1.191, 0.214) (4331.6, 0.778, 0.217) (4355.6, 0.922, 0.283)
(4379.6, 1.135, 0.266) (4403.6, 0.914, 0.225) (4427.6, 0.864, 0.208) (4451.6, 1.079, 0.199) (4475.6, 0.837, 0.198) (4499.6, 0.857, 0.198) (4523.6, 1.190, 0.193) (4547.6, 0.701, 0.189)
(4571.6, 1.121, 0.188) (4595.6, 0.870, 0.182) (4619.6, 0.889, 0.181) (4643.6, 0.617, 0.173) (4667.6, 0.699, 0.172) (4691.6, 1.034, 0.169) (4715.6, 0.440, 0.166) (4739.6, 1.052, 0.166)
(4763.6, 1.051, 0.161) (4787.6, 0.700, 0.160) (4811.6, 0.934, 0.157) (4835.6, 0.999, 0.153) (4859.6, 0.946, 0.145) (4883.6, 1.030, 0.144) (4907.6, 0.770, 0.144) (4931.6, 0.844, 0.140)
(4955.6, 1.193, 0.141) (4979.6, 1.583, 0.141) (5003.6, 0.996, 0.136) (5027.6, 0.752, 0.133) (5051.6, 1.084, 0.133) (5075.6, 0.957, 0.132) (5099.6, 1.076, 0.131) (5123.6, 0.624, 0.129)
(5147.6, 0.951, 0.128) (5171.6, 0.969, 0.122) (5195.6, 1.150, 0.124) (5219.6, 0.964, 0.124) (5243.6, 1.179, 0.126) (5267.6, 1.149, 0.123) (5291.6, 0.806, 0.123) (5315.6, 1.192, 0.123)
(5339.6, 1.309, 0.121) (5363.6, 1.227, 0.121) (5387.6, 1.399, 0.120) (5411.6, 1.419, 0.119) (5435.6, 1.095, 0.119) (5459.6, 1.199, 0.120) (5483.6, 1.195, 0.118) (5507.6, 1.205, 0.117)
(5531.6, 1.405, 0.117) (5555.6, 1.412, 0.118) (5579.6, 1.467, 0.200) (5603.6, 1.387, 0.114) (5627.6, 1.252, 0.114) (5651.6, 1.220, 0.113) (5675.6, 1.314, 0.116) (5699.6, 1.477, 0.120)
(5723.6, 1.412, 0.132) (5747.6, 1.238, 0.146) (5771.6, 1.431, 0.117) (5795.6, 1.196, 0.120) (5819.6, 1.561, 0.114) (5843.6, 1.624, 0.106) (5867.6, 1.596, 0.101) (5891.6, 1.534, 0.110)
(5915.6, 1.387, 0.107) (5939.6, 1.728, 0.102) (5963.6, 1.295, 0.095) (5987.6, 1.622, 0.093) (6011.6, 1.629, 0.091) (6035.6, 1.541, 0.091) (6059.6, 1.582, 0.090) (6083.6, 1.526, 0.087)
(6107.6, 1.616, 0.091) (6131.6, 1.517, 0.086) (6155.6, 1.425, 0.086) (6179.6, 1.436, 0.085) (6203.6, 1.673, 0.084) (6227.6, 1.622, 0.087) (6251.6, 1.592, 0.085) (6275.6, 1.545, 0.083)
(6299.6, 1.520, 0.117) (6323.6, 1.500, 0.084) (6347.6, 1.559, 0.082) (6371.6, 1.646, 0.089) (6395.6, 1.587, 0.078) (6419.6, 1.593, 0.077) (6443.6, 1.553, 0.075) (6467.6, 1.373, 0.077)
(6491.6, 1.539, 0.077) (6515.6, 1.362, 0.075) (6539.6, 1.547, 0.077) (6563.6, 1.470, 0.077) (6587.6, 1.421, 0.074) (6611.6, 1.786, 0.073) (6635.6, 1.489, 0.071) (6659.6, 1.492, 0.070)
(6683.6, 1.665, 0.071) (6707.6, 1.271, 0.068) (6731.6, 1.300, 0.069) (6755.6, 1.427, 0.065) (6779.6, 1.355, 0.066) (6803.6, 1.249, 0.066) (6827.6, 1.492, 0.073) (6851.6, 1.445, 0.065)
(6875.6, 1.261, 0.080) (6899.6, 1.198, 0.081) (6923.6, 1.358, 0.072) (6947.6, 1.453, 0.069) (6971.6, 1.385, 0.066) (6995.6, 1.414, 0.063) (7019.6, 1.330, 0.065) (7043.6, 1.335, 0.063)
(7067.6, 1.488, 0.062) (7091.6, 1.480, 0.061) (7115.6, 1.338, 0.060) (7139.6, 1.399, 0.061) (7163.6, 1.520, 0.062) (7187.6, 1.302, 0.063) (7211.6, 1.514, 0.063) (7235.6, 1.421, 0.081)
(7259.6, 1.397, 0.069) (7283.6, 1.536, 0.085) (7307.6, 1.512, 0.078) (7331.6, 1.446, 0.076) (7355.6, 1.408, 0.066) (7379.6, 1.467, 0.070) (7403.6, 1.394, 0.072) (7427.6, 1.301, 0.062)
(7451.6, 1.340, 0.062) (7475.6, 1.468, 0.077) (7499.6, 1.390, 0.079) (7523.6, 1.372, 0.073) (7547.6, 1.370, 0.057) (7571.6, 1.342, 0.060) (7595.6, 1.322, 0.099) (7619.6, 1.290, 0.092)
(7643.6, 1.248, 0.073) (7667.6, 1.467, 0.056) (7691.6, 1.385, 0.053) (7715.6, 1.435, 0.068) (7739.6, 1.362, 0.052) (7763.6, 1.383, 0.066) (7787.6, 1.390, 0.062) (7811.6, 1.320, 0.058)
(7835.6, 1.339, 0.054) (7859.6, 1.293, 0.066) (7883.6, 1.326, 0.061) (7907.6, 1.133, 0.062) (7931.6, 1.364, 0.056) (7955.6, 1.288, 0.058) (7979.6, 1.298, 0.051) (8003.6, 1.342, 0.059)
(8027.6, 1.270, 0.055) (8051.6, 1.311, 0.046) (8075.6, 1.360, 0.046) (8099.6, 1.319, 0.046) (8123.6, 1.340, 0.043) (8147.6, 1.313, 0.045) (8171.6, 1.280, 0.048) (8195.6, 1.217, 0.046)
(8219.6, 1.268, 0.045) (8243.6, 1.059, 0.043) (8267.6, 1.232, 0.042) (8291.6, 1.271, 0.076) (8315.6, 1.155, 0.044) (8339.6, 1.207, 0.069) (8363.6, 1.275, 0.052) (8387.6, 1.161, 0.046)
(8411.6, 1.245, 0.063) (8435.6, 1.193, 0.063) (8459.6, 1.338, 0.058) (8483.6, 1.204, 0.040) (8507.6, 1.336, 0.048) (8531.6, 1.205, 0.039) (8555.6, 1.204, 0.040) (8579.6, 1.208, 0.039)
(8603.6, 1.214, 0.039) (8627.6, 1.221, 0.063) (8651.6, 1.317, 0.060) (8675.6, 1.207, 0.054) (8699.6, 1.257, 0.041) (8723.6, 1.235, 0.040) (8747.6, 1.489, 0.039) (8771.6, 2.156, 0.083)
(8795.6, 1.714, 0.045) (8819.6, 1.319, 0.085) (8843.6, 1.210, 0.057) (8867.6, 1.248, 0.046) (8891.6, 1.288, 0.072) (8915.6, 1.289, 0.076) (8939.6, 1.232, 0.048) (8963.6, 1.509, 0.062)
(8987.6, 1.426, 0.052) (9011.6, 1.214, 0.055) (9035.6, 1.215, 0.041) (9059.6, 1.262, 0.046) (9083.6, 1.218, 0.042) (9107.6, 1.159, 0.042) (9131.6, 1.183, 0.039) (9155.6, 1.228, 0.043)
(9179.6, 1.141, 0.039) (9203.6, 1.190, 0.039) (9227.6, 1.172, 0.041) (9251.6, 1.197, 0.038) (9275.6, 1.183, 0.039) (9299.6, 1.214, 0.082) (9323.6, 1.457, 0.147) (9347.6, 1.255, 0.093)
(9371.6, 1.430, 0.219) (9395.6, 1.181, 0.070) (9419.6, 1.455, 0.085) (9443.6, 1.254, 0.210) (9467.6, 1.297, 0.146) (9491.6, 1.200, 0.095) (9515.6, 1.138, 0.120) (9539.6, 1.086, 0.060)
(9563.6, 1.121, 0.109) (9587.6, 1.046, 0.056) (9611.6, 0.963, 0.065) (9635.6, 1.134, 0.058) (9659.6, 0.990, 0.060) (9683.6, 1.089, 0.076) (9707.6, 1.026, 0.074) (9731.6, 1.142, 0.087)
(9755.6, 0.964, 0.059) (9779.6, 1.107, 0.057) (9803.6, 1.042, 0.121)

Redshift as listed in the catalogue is 0.335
